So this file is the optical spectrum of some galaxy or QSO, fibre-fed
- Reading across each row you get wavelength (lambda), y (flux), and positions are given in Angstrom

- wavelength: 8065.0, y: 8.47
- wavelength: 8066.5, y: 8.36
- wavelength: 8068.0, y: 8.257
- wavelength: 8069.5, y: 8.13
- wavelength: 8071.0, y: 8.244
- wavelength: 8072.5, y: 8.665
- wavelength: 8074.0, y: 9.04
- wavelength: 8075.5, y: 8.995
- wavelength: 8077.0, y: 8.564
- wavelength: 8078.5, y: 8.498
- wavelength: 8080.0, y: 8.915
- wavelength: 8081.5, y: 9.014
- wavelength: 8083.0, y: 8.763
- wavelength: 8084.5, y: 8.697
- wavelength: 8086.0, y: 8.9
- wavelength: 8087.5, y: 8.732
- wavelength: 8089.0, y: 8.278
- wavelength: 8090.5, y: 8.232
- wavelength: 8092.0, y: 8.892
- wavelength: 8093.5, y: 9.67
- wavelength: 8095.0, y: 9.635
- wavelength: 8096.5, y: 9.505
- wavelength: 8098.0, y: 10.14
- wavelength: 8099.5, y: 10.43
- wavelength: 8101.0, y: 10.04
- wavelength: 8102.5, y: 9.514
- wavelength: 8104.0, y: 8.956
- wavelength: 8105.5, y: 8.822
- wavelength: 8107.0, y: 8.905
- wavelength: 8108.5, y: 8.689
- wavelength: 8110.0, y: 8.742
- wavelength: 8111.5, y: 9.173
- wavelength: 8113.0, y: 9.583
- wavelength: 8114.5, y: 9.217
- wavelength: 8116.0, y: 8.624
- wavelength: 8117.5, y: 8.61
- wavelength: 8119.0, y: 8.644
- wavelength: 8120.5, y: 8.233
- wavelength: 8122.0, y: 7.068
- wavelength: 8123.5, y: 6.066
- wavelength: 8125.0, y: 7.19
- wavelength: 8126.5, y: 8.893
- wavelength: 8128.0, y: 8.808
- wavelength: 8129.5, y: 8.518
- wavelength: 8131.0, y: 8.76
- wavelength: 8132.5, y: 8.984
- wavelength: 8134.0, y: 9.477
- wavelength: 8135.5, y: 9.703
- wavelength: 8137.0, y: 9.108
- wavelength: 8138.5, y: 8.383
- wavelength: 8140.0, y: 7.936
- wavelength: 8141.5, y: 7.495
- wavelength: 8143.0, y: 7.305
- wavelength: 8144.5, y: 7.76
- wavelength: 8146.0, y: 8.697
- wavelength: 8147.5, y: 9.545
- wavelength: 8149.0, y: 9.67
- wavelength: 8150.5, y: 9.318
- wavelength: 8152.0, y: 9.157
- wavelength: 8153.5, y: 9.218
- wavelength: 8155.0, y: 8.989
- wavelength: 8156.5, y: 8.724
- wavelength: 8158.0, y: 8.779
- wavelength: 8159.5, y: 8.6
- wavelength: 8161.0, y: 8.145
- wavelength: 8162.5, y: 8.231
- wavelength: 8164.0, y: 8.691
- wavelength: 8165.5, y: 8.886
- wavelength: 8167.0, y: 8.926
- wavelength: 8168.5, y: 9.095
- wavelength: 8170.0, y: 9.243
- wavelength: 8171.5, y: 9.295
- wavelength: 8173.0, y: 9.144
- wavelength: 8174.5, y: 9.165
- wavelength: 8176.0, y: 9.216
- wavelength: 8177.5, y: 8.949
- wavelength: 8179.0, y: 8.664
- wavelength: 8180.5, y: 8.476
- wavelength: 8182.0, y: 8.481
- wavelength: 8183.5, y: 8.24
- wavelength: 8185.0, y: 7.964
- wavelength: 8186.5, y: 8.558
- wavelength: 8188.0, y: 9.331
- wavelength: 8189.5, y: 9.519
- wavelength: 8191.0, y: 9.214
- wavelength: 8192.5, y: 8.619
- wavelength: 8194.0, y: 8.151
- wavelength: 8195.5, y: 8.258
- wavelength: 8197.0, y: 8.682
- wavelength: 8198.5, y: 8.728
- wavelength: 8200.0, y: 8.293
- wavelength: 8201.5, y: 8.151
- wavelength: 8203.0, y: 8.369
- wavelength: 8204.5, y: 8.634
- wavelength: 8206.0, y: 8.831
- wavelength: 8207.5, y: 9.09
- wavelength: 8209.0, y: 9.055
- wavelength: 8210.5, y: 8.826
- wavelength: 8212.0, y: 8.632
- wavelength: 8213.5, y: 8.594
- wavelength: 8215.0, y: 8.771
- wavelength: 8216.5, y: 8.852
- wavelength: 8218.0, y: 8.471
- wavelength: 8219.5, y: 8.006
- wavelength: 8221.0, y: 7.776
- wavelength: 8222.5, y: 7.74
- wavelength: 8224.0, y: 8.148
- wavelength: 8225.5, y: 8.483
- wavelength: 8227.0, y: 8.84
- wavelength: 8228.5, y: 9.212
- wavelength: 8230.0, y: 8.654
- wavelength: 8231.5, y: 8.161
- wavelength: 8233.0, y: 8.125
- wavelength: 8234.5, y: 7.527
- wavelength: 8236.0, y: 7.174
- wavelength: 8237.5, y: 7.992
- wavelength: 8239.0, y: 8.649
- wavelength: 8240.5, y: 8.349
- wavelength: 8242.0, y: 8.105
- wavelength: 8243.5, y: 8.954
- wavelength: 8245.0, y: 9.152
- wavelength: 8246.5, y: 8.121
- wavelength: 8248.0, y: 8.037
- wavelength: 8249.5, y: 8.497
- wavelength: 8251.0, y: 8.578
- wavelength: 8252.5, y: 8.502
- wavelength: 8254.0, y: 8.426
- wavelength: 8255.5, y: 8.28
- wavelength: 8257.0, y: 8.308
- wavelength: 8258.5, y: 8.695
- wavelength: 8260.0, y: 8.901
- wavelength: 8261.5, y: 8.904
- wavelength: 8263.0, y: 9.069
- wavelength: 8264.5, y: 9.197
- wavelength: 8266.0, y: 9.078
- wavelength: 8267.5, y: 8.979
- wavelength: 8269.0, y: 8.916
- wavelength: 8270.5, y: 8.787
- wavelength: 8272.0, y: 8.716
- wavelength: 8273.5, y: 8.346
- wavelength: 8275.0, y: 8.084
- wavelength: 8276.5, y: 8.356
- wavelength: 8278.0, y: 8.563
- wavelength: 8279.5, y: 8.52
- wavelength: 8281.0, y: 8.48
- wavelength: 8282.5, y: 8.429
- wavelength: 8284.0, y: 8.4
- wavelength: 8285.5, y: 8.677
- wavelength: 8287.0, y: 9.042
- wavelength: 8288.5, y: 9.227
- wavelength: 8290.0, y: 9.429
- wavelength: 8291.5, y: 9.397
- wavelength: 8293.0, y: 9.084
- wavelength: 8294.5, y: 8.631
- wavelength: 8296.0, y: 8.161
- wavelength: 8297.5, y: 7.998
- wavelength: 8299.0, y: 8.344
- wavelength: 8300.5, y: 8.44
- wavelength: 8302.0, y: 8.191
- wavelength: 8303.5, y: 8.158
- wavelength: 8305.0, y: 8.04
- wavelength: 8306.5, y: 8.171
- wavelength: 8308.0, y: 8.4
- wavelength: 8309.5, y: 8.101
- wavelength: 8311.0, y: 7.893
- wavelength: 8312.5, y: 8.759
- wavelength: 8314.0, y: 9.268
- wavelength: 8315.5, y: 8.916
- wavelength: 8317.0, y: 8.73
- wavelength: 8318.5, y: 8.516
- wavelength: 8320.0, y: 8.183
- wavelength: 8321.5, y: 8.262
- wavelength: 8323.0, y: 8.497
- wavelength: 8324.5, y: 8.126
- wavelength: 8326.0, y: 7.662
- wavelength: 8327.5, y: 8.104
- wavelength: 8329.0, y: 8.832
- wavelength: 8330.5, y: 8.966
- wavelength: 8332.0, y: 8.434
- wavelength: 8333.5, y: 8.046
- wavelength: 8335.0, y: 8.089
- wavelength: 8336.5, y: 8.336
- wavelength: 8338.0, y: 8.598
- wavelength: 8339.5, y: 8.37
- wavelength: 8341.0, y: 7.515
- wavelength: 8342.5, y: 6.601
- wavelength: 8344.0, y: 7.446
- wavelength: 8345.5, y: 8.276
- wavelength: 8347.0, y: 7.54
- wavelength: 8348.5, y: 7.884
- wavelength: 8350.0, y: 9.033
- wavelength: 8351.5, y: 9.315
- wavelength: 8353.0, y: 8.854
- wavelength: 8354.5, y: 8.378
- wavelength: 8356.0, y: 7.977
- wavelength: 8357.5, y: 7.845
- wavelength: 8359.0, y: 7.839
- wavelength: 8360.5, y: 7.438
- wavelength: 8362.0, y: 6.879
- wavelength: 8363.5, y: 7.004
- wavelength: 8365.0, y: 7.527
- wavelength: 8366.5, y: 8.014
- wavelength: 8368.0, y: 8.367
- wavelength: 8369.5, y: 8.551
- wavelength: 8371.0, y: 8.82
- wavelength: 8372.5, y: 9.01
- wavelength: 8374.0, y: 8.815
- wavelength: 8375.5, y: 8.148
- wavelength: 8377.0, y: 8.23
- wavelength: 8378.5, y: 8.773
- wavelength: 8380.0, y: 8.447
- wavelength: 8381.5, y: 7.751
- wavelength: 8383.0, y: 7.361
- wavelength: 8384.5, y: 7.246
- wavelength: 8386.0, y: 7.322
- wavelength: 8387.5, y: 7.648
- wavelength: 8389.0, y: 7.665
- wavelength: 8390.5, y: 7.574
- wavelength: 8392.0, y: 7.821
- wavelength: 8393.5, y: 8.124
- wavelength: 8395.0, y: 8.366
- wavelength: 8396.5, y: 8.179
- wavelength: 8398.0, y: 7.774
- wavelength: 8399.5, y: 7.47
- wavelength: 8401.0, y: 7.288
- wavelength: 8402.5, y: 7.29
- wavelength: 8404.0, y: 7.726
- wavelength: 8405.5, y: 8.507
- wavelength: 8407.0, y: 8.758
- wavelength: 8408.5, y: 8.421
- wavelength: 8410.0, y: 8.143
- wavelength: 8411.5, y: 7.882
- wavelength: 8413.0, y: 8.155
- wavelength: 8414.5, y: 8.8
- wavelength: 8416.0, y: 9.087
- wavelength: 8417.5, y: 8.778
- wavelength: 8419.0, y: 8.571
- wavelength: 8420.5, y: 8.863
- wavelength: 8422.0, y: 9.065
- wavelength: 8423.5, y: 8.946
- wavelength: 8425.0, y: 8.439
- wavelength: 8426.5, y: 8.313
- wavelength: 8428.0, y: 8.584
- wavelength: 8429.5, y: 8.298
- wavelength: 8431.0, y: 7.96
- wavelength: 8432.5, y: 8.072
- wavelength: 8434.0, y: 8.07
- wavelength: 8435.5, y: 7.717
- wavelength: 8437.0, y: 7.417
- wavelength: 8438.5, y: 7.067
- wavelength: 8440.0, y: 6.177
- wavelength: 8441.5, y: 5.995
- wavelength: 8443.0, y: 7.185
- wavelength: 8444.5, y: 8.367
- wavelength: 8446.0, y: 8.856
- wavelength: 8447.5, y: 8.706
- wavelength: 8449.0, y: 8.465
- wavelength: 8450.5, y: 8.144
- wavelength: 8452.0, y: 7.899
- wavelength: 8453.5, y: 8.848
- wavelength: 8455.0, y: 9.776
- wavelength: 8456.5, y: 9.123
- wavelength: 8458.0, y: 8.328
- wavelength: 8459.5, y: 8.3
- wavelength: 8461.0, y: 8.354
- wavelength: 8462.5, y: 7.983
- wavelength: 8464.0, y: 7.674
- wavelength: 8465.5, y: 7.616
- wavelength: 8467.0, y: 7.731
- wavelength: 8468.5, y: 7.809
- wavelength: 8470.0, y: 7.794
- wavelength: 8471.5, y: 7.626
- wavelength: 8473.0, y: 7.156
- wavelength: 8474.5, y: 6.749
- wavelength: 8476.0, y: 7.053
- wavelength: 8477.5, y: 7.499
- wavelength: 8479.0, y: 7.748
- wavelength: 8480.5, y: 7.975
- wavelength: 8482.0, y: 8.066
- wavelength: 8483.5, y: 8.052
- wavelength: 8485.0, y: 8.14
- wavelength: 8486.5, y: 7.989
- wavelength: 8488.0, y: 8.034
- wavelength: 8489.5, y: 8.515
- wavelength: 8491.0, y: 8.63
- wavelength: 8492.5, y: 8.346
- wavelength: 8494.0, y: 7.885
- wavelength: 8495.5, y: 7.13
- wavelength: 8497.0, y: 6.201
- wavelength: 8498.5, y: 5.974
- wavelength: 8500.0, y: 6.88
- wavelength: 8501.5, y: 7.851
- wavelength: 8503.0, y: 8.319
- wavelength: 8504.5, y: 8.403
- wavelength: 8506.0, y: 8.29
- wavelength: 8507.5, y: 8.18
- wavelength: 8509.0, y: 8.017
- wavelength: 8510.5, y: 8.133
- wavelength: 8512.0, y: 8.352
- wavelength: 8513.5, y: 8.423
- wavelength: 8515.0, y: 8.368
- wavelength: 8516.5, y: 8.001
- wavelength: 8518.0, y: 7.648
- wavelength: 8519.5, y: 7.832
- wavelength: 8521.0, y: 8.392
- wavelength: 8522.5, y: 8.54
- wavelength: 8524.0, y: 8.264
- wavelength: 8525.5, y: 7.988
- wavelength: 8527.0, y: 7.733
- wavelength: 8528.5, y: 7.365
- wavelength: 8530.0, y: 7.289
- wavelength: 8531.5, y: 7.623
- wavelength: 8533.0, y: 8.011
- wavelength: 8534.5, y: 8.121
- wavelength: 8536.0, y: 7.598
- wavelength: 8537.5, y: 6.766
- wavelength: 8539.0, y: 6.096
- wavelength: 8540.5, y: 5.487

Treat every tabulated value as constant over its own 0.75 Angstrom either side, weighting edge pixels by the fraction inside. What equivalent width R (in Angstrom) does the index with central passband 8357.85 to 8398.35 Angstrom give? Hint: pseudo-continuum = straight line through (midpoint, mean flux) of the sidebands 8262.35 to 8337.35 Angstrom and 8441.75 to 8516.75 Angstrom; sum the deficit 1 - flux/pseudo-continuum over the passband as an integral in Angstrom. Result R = 1.6 Angstrom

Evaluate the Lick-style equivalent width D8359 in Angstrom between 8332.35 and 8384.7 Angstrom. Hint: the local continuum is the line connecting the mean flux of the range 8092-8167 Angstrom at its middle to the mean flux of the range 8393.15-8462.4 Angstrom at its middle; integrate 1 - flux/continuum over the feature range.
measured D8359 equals 1.58 Angstrom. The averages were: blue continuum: 8.8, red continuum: 8.19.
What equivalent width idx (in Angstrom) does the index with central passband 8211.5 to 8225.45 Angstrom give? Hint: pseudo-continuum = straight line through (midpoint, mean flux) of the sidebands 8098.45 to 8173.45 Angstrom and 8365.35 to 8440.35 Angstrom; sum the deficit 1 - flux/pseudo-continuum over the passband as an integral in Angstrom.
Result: 0.4 Angstrom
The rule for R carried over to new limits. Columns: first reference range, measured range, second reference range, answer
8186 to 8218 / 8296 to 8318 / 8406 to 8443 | 0.2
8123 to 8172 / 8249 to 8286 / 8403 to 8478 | -0.9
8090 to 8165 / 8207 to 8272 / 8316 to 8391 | -0.6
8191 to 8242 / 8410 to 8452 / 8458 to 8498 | -1.3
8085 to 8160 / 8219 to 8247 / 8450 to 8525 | 0.9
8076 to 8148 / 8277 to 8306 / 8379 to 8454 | -0.9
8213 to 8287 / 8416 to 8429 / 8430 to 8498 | -1.2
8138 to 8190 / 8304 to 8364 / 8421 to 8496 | 0.9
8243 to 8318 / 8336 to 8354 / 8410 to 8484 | 0.5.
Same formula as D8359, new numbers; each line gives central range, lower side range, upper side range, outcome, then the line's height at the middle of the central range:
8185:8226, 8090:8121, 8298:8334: 1.02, 8.79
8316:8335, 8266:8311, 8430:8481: 0.09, 8.4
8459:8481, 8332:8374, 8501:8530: 1.16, 8.09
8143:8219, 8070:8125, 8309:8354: -1.05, 8.64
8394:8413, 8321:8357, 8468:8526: 0.17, 8.06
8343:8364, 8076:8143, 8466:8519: 0.47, 8.15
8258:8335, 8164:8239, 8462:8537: -2.00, 8.35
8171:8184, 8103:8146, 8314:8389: -0.68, 8.41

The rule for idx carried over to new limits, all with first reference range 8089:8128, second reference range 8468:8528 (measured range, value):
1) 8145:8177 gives -1.0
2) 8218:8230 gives 0.3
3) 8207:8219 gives -0.3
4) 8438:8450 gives 0.5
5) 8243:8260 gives -0.1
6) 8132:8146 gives 0.5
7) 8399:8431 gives -1.1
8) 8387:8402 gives 0.6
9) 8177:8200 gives 0.0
